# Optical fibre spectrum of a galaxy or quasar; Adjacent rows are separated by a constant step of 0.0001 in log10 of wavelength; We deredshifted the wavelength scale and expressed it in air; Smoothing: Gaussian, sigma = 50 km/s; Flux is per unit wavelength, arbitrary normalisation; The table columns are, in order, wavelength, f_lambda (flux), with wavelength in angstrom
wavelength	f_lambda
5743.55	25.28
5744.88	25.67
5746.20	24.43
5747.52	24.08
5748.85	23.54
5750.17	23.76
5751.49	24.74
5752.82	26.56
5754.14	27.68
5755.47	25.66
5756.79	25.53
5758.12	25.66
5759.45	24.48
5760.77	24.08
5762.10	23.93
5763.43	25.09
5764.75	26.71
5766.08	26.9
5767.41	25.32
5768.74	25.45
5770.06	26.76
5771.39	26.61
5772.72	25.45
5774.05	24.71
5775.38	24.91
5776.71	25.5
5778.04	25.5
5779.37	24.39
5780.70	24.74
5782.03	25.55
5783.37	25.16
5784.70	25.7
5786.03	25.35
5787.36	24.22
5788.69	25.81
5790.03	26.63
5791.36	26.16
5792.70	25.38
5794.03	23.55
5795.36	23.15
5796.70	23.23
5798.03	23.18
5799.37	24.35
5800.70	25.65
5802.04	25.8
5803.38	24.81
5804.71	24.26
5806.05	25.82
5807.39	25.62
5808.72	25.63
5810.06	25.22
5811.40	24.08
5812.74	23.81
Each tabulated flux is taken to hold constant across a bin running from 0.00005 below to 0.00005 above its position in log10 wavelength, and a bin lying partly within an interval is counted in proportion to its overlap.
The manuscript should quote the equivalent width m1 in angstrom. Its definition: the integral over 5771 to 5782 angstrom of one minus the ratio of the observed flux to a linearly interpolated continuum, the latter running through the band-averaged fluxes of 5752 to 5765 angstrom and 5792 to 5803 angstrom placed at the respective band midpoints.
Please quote -0.1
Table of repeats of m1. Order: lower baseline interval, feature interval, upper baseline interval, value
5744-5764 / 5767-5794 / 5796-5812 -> -0.6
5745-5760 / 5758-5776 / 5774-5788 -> -0.2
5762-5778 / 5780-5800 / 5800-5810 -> 0.5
